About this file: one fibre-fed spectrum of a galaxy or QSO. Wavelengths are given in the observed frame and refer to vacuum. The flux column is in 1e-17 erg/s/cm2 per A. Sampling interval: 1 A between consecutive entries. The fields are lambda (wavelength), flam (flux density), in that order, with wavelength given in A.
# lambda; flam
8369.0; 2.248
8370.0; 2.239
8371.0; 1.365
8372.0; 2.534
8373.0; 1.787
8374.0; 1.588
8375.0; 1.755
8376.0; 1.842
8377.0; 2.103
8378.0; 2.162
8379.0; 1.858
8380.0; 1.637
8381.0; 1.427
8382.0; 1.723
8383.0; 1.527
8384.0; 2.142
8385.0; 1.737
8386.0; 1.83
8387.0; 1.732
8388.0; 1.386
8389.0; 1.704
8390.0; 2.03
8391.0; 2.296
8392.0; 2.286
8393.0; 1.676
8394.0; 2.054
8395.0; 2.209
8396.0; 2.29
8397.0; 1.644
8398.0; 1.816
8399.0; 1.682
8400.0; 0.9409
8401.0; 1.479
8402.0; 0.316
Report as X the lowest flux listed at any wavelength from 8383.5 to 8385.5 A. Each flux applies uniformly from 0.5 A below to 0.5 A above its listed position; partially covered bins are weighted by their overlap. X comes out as 1.737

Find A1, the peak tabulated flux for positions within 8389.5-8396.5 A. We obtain 2.296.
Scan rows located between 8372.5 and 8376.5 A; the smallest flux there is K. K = 1.588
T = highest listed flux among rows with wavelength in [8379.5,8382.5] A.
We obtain 1.723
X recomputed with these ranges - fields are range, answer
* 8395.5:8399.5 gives 1.644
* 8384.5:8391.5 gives 1.386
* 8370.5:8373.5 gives 1.365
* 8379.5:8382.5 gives 1.427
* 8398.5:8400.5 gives 0.9409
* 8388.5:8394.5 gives 1.676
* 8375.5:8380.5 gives 1.637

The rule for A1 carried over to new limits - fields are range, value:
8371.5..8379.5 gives 2.534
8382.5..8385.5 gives 2.142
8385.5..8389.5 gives 1.83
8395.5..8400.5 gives 2.29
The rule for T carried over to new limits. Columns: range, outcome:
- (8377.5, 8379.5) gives 2.162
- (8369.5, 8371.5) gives 2.239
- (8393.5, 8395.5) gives 2.209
